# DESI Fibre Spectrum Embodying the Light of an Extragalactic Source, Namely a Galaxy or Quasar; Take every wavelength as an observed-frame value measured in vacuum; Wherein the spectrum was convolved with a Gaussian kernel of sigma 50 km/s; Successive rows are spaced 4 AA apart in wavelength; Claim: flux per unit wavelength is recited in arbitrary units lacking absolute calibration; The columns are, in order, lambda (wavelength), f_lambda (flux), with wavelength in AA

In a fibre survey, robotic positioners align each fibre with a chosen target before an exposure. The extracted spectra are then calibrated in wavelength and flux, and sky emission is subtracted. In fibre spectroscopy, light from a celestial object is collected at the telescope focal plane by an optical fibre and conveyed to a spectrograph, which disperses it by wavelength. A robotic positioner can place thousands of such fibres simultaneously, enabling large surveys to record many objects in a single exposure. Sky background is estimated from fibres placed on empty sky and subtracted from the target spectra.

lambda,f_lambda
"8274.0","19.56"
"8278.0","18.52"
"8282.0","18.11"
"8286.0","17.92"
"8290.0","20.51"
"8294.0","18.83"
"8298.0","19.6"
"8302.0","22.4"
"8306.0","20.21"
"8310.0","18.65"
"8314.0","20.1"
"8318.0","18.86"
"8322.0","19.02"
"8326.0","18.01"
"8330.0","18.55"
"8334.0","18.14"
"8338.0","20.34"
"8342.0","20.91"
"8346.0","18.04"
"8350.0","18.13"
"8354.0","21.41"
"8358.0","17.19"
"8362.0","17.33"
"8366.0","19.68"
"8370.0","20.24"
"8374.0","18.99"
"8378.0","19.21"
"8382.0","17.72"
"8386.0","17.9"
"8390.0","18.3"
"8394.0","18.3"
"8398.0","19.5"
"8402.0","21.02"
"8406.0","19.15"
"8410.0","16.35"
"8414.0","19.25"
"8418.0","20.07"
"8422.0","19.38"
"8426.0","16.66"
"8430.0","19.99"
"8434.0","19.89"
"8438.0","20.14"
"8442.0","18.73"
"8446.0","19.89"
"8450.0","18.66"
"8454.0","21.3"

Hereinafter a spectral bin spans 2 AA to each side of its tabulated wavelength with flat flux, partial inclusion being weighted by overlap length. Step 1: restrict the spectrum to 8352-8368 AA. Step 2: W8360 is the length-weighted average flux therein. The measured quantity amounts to 18.9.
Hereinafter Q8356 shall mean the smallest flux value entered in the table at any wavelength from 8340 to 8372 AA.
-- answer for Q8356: 17.19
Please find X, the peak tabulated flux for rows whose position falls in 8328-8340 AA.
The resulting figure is 20.34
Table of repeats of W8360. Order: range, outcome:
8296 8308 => 20.7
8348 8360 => 18.9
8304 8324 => 19.4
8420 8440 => 19.2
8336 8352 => 19.4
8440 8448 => 19.3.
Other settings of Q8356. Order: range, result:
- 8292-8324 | 18.65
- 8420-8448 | 16.66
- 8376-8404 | 17.72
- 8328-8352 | 18.04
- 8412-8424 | 19.25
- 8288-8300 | 18.83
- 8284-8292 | 17.92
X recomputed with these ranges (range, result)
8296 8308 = 22.4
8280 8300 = 20.51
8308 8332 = 20.1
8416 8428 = 20.07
